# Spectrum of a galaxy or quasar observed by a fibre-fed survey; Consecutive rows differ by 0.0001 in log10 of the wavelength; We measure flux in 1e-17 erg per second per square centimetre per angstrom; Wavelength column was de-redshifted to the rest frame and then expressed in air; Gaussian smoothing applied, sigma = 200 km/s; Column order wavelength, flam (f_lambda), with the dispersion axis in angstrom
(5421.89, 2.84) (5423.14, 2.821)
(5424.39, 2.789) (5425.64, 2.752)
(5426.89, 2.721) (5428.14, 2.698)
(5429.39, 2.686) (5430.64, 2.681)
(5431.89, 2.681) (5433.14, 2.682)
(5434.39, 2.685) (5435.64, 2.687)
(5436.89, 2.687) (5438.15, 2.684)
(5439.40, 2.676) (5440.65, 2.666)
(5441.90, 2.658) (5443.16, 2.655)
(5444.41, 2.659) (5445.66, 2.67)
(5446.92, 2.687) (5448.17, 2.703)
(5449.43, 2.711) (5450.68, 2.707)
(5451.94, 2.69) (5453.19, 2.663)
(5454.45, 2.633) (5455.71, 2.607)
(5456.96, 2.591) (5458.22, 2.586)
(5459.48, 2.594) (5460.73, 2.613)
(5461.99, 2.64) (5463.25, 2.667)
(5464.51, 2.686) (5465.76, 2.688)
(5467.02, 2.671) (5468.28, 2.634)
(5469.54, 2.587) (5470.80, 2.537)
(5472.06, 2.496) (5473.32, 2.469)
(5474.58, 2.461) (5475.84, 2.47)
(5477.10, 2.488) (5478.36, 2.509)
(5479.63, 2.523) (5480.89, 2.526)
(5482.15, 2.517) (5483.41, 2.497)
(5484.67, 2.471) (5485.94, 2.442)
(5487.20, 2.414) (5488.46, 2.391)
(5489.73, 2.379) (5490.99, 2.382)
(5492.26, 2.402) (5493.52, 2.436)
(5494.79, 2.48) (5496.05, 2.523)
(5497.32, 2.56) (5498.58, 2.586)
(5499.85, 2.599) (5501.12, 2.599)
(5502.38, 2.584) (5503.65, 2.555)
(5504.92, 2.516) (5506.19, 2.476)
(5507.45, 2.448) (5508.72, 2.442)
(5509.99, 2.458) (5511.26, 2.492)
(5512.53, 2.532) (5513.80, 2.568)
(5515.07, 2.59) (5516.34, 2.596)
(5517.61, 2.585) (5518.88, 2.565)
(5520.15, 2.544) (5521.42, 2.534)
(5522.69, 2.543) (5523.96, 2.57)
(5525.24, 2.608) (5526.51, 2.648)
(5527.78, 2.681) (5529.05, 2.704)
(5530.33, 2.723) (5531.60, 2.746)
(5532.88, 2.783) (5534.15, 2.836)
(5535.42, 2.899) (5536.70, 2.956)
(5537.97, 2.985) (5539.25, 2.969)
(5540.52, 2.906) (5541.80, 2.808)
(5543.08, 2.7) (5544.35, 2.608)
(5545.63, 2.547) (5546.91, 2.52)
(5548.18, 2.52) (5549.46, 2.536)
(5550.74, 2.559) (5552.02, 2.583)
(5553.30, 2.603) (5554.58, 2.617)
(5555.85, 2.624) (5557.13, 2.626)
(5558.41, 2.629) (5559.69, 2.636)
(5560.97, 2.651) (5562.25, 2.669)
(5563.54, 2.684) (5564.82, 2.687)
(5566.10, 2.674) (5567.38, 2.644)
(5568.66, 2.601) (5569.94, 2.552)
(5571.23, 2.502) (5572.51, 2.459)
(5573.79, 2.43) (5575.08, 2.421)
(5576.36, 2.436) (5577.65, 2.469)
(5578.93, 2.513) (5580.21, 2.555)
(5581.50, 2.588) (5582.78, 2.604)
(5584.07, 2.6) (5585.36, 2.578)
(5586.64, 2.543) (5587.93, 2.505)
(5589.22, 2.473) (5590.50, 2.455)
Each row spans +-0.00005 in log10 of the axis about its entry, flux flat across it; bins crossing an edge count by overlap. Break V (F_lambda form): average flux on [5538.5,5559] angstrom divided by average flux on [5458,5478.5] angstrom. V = 1.0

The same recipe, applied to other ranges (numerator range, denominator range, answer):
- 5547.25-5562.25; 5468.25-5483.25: 1.04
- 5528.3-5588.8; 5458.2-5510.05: 1.04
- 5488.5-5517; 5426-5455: 0.93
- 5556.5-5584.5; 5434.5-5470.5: 0.97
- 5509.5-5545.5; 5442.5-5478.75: 1.03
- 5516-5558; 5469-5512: 1.07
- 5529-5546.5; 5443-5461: 1.05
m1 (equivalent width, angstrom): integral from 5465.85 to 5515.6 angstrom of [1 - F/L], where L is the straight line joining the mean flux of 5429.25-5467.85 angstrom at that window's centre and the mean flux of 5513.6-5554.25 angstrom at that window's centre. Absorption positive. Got 3.0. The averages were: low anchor 2.66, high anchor 2.67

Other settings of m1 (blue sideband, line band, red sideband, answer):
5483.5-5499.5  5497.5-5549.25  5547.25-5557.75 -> -2.3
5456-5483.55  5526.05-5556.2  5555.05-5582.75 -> -1.6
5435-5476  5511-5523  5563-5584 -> 0.2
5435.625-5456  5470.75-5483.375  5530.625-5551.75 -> 0.9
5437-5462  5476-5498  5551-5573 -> 1.5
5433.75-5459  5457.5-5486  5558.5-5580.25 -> 0.9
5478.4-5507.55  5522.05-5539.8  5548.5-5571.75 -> -1.4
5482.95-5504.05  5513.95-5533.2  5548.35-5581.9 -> -0.8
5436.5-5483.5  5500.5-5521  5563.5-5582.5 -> 0.4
